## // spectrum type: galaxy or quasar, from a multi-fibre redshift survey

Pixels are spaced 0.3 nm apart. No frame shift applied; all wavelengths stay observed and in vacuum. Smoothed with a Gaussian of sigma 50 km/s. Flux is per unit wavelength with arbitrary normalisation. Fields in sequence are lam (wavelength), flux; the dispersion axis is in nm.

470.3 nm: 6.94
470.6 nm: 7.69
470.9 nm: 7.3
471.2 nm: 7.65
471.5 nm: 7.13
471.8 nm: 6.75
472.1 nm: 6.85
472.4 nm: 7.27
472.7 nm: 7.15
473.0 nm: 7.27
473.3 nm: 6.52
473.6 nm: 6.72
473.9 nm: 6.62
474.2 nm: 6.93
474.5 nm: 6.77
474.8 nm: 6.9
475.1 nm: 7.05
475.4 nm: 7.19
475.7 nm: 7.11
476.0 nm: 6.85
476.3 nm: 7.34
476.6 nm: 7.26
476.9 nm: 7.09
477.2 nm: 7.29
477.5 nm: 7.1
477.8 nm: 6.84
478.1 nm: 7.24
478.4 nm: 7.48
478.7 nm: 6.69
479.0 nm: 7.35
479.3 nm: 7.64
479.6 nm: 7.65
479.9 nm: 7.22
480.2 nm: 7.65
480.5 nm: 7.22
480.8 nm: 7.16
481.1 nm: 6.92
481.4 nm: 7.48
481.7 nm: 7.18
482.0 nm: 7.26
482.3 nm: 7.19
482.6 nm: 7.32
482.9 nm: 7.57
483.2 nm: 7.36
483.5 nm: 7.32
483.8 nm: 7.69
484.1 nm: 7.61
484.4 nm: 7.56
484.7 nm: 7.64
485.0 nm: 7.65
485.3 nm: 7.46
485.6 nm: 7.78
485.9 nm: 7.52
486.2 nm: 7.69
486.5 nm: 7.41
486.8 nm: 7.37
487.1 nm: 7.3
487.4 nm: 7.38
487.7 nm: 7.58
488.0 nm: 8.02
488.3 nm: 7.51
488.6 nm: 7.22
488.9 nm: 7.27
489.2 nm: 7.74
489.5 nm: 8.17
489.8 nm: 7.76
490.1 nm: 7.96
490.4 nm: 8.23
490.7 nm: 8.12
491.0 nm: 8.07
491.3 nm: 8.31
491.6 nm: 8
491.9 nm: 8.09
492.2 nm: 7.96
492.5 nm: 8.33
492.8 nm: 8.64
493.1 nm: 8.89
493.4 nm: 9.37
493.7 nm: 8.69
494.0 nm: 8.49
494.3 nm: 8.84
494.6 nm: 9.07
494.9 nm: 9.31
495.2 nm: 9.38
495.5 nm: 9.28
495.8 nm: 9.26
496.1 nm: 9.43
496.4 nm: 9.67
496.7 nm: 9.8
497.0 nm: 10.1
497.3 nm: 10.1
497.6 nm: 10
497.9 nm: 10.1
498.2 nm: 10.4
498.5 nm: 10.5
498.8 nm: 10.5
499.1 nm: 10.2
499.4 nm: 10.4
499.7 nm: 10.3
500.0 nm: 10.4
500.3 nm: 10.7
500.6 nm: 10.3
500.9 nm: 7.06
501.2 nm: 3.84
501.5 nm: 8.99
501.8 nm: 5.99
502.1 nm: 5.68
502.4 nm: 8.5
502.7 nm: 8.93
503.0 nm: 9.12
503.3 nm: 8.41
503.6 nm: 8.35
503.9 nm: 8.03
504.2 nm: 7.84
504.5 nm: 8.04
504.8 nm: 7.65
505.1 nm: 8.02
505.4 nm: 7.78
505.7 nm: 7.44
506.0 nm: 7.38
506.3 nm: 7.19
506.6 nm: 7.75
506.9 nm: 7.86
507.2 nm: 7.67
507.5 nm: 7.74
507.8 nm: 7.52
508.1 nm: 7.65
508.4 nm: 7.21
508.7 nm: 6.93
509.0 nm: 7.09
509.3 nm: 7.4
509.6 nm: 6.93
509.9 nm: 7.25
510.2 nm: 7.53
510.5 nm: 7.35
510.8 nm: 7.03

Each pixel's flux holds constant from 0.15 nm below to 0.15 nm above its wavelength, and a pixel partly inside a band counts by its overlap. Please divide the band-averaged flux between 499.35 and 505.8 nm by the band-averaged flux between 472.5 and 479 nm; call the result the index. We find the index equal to 1.17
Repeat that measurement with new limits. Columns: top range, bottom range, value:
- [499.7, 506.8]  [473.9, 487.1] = 1.10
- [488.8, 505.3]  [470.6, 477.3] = 1.24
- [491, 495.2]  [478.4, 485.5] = 1.17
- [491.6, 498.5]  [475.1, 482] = 1.28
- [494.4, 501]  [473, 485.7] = 1.36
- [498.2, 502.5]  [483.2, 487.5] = 1.18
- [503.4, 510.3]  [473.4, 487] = 1.04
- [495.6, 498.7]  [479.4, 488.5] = 1.33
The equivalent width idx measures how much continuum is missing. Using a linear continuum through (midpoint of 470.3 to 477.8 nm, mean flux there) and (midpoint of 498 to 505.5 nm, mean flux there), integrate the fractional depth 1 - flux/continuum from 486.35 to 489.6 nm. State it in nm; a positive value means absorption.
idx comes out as 0.137 nm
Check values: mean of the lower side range 7.07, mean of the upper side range 8.65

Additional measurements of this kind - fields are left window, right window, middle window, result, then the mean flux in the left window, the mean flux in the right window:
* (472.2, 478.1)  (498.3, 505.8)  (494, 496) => -0.246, 7.02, 8.54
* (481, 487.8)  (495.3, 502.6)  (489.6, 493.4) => 0.035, 7.45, 9.23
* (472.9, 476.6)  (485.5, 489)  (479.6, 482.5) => -0.019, 6.95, 7.5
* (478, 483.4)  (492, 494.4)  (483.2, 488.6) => 0.216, 7.31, 8.64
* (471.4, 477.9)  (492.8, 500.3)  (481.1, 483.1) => 0.154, 7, 9.69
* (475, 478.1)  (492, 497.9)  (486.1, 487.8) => 0.175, 7.12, 9.2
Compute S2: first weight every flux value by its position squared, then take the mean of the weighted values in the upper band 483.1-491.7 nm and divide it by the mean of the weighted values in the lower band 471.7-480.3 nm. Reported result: 1.1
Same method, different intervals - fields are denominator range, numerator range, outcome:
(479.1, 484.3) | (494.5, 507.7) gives 1.28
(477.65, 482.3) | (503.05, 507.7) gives 1.20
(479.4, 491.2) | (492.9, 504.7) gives 1.26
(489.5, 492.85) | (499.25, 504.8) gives 1.08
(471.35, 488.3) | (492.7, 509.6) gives 1.29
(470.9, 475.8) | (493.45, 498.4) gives 1.49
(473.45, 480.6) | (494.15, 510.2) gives 1.32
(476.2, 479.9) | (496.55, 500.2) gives 1.54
